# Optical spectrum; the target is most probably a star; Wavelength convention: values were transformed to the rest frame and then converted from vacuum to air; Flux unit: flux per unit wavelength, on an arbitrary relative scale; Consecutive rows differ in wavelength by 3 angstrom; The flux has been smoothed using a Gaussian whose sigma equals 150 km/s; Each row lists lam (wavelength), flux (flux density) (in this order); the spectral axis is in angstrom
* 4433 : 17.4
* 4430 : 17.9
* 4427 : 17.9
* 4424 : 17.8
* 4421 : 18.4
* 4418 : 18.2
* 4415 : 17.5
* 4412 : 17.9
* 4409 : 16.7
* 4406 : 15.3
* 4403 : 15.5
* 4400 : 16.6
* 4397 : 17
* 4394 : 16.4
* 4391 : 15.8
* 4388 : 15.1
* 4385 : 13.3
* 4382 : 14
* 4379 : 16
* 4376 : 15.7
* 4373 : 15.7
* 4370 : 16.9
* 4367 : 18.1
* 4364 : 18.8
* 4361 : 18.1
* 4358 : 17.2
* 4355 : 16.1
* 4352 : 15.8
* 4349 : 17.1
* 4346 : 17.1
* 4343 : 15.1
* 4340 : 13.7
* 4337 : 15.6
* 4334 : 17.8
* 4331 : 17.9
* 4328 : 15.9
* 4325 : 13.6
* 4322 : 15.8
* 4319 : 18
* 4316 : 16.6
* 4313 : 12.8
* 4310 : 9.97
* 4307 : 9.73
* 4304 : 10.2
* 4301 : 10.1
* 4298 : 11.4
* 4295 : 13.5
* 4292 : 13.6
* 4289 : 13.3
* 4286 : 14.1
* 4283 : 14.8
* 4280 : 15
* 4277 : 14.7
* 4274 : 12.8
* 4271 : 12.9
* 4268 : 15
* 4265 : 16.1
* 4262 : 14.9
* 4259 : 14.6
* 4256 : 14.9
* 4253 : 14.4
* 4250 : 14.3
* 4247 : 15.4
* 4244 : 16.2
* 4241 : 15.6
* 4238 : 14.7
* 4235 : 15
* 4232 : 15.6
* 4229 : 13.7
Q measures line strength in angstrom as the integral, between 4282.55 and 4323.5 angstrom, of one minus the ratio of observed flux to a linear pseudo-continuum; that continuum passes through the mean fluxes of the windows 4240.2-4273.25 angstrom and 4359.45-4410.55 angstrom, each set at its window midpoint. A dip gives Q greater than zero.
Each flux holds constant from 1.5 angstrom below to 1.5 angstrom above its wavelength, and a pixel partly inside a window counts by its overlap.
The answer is 6.02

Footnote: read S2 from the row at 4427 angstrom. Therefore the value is 17.9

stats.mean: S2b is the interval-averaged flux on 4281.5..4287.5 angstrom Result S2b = 14.5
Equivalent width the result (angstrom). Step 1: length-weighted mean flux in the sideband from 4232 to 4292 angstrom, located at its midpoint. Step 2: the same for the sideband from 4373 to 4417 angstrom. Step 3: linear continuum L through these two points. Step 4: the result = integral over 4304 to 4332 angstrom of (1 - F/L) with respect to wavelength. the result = 1.9 angstrom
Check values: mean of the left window 14.7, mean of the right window 15.9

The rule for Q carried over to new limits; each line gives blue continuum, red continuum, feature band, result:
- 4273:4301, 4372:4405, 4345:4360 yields -1.89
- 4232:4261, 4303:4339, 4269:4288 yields 0.99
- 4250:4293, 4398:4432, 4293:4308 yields 3.84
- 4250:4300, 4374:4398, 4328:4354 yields -2.42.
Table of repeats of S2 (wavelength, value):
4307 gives 9.73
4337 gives 15.6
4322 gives 15.8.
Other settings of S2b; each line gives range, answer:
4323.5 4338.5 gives 16.2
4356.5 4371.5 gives 17.8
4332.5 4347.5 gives 15.9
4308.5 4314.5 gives 11.4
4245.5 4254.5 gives 14.7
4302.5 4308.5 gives 9.96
